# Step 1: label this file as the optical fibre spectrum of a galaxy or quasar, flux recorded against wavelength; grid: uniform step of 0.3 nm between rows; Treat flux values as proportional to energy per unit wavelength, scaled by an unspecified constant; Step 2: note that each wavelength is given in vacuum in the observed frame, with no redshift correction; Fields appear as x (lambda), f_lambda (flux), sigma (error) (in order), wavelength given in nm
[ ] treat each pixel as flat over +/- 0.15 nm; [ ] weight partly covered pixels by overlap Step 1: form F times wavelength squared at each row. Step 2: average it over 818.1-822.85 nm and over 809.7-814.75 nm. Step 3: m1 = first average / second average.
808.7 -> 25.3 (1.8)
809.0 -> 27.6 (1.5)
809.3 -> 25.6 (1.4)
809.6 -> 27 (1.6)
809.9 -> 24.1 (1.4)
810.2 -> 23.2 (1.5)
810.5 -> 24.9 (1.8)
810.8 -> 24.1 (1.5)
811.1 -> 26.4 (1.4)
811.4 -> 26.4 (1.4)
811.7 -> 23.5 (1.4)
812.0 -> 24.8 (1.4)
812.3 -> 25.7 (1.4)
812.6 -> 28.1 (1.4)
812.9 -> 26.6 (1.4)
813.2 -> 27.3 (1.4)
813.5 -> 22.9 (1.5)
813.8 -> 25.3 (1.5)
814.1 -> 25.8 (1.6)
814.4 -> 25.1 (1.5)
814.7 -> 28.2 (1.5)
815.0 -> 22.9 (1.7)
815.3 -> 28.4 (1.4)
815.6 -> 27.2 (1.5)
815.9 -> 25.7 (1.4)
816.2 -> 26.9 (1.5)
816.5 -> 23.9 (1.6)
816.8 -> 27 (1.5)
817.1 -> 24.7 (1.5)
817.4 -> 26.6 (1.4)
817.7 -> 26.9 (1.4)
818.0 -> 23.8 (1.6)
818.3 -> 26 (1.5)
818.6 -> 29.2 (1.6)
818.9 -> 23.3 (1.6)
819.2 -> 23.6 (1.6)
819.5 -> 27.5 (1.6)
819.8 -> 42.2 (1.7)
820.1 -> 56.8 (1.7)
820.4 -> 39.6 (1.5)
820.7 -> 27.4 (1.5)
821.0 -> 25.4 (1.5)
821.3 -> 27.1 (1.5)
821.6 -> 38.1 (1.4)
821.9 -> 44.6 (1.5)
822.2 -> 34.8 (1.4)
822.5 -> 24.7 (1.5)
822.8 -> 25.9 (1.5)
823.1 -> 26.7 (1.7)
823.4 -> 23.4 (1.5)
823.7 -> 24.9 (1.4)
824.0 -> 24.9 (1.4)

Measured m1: 1.3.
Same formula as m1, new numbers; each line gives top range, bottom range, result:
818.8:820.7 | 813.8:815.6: 1.36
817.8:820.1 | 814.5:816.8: 1.15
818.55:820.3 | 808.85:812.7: 1.37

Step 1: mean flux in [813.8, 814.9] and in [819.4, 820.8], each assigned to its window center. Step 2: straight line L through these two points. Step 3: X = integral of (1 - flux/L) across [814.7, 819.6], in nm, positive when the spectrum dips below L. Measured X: 0.96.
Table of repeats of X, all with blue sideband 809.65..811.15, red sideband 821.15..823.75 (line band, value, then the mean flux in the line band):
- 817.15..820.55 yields -0.31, 31.2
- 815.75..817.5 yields 0.11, 25.8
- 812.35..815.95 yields 0.03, 26.1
